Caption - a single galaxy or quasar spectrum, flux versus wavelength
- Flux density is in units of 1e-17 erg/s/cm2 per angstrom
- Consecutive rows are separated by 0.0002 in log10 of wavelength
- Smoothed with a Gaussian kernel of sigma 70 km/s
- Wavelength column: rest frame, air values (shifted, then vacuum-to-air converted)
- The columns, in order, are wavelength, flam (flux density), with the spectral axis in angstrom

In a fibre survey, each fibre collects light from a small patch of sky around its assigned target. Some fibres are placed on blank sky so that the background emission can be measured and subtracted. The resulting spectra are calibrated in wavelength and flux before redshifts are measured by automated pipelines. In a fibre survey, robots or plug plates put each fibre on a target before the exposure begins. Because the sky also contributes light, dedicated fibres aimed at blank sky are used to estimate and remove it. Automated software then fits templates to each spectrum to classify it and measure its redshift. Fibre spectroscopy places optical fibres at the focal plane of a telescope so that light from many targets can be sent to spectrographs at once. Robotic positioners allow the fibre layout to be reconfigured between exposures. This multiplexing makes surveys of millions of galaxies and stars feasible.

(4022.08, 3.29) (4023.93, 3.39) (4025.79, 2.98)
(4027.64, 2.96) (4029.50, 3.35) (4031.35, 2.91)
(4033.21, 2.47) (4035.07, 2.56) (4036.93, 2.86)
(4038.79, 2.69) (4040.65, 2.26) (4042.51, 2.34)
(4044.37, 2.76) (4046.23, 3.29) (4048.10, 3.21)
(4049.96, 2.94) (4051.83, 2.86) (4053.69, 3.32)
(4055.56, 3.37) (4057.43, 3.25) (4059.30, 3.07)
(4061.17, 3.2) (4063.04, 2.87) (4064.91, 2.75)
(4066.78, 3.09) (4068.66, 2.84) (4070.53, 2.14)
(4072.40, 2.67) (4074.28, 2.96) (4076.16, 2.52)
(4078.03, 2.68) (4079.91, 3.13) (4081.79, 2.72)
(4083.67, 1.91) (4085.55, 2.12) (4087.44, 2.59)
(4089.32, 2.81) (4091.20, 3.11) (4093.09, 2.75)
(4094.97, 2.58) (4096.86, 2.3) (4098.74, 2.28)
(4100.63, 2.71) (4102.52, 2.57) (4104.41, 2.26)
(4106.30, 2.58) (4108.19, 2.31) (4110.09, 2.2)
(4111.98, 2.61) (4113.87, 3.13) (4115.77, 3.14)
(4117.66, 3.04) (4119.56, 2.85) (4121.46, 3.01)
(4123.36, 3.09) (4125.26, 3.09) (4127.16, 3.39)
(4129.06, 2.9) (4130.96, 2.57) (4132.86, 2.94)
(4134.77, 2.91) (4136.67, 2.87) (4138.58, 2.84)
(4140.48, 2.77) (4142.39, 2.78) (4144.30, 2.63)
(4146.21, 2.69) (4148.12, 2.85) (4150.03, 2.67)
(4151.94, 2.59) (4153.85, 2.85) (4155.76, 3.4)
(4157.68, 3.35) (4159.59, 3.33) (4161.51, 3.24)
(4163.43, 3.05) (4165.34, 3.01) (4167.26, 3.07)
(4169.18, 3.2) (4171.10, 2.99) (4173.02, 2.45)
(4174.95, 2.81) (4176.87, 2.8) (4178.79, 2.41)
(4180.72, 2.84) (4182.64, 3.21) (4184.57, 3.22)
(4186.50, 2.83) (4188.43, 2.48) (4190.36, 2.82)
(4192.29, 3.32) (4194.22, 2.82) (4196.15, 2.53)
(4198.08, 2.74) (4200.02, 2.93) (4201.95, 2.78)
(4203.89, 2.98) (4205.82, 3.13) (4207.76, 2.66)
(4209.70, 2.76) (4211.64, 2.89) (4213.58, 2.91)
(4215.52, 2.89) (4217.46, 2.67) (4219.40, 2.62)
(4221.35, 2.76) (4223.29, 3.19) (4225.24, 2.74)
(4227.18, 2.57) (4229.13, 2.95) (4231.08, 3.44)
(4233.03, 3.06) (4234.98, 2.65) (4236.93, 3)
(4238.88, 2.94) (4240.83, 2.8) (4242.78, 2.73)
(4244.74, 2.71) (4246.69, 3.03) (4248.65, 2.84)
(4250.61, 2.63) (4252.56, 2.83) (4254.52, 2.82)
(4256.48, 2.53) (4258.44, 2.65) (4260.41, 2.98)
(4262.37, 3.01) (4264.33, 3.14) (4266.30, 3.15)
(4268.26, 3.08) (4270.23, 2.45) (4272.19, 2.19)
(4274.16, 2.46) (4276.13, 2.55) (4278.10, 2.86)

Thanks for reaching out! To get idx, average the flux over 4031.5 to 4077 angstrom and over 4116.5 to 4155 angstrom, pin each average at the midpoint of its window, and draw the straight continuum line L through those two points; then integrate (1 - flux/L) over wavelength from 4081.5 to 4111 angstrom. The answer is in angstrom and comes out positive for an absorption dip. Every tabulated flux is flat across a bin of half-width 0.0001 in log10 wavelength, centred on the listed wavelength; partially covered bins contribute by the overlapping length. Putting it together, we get 3.88 angstrom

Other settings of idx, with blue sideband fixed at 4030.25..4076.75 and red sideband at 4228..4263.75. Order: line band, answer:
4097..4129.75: 1.1 angstrom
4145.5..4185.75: -1.3 angstrom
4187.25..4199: 0.3 angstrom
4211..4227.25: 0.3 angstrom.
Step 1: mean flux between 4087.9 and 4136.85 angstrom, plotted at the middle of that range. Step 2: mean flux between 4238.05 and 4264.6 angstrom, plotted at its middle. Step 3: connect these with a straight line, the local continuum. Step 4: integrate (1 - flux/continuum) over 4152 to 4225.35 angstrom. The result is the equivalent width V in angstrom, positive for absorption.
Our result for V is -3.0 angstrom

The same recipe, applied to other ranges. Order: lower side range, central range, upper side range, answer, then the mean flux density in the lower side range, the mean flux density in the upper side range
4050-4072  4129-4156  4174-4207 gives 0.9 angstrom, 2.97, 2.86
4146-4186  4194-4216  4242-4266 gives 0.5 angstrom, 2.96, 2.83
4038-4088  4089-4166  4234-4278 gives -1.0 angstrom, 2.8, 2.78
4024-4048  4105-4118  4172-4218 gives 0.6 angstrom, 2.82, 2.83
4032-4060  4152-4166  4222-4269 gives -1.2 angstrom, 2.88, 2.89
